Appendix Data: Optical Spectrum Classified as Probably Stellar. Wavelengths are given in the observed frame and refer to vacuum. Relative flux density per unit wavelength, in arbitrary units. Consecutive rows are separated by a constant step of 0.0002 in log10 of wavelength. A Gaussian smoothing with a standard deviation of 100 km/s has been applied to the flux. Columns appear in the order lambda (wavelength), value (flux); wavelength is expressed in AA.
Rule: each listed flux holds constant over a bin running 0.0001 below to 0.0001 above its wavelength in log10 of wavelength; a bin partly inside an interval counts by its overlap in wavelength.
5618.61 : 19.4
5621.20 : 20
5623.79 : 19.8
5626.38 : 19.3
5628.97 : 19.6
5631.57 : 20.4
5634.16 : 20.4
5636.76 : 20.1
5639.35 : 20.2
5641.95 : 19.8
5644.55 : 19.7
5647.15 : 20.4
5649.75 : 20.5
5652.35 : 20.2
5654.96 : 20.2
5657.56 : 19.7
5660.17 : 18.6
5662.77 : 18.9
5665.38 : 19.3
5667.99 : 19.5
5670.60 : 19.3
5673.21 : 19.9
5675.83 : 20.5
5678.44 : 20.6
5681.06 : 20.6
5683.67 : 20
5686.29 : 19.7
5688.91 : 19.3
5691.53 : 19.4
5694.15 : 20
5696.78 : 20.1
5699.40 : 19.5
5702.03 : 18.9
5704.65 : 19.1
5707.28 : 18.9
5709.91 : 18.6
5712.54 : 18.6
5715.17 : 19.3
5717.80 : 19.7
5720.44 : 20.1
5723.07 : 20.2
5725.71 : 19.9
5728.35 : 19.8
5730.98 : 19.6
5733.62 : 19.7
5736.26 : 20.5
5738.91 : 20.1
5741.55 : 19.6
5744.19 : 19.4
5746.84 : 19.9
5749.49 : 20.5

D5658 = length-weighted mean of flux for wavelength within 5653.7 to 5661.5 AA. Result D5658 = 19.5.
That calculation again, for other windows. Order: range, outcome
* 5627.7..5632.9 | 20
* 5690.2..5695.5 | 19.7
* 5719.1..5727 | 20.1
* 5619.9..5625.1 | 19.9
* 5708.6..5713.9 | 18.6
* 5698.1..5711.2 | 19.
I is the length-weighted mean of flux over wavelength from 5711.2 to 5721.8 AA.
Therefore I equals 19.4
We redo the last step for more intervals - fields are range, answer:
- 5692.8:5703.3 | 19.6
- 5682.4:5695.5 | 19.7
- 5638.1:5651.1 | 20.1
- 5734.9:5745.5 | 19.9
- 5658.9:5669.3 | 19.1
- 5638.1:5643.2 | 20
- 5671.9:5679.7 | 20.3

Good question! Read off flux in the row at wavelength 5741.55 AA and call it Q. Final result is 19.6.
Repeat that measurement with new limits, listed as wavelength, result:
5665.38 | 19.3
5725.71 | 19.9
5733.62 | 19.7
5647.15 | 20.4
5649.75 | 20.5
